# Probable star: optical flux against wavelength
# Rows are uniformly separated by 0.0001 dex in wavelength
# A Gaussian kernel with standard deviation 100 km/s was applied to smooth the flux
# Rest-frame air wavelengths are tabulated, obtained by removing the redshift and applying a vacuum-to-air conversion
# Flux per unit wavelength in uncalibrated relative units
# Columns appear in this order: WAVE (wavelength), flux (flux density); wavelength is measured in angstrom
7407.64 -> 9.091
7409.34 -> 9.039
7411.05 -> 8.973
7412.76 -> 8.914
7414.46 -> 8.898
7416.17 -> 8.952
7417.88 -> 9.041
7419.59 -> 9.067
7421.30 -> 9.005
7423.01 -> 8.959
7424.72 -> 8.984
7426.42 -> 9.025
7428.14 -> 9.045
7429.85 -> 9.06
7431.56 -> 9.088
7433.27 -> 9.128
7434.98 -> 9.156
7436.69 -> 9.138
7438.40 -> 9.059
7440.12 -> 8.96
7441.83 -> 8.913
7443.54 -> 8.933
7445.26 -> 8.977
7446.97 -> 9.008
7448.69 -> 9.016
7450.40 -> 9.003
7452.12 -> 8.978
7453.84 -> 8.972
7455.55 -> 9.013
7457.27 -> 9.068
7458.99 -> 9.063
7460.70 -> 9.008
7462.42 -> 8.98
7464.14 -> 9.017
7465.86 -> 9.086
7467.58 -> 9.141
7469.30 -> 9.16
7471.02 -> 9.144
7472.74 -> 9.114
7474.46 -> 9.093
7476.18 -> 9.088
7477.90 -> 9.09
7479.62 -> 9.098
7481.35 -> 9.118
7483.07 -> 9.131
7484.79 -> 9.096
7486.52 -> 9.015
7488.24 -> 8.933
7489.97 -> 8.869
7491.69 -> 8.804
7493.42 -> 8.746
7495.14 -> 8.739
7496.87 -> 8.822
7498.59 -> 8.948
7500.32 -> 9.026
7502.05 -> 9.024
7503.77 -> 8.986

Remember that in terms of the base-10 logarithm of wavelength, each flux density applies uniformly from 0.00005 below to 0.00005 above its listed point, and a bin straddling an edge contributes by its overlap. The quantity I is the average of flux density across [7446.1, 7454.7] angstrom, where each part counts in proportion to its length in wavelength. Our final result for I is 9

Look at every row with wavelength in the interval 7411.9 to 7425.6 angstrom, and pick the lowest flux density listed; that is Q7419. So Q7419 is 8.898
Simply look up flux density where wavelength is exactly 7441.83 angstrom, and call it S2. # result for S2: 8.913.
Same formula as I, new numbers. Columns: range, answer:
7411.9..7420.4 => 8.97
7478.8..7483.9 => 9.11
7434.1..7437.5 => 9.16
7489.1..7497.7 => 8.79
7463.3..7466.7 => 9.05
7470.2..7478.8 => 9.11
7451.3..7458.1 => 9.01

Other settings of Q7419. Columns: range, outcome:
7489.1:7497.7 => 8.739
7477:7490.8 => 8.869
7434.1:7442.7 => 8.913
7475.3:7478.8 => 9.088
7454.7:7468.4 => 8.98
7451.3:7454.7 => 8.972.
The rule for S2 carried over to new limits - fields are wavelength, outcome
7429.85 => 9.06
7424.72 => 8.984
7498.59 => 8.948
